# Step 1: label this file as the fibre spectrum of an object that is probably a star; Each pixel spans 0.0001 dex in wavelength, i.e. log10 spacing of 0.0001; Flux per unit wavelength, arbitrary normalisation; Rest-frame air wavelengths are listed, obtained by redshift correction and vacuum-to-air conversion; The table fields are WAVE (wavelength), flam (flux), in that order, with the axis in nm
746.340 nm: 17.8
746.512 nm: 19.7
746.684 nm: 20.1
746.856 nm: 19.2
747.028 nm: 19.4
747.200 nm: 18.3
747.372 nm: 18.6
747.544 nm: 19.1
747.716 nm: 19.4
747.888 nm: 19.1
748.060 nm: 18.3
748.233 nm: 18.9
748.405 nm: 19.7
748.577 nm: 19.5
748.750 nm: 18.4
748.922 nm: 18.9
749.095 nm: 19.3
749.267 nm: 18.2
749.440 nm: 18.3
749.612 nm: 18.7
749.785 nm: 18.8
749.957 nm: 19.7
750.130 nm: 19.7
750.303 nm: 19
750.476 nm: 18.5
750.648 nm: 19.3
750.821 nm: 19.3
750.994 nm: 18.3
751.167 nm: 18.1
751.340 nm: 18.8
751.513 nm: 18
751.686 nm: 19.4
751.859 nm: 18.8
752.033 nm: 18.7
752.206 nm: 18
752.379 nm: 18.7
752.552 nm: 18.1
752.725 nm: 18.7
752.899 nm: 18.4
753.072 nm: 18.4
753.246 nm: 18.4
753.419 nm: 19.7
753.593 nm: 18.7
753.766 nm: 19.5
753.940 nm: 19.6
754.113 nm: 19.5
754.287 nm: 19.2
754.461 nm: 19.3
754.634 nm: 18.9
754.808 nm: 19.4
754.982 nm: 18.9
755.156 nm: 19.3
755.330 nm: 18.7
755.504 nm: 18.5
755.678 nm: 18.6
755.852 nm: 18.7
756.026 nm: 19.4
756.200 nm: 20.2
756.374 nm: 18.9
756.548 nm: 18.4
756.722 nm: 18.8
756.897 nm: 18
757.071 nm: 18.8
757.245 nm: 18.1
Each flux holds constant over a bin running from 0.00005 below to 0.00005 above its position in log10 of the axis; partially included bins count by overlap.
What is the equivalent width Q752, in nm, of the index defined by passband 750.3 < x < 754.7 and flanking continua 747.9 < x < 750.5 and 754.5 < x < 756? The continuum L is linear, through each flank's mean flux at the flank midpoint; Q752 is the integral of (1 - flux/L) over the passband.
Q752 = 0.03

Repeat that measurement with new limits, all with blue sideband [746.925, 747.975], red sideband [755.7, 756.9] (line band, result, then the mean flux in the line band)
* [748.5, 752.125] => 0.03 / 18.8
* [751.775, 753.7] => 0.04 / 18.6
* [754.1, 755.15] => -0.01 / 19.2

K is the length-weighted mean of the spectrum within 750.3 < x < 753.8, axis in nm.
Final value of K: 18.7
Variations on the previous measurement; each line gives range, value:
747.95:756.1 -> 18.9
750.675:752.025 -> 18.7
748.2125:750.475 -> 19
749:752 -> 18.8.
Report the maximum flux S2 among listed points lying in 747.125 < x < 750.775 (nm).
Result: 19.7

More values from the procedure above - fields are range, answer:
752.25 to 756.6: 20.2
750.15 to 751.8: 19.4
